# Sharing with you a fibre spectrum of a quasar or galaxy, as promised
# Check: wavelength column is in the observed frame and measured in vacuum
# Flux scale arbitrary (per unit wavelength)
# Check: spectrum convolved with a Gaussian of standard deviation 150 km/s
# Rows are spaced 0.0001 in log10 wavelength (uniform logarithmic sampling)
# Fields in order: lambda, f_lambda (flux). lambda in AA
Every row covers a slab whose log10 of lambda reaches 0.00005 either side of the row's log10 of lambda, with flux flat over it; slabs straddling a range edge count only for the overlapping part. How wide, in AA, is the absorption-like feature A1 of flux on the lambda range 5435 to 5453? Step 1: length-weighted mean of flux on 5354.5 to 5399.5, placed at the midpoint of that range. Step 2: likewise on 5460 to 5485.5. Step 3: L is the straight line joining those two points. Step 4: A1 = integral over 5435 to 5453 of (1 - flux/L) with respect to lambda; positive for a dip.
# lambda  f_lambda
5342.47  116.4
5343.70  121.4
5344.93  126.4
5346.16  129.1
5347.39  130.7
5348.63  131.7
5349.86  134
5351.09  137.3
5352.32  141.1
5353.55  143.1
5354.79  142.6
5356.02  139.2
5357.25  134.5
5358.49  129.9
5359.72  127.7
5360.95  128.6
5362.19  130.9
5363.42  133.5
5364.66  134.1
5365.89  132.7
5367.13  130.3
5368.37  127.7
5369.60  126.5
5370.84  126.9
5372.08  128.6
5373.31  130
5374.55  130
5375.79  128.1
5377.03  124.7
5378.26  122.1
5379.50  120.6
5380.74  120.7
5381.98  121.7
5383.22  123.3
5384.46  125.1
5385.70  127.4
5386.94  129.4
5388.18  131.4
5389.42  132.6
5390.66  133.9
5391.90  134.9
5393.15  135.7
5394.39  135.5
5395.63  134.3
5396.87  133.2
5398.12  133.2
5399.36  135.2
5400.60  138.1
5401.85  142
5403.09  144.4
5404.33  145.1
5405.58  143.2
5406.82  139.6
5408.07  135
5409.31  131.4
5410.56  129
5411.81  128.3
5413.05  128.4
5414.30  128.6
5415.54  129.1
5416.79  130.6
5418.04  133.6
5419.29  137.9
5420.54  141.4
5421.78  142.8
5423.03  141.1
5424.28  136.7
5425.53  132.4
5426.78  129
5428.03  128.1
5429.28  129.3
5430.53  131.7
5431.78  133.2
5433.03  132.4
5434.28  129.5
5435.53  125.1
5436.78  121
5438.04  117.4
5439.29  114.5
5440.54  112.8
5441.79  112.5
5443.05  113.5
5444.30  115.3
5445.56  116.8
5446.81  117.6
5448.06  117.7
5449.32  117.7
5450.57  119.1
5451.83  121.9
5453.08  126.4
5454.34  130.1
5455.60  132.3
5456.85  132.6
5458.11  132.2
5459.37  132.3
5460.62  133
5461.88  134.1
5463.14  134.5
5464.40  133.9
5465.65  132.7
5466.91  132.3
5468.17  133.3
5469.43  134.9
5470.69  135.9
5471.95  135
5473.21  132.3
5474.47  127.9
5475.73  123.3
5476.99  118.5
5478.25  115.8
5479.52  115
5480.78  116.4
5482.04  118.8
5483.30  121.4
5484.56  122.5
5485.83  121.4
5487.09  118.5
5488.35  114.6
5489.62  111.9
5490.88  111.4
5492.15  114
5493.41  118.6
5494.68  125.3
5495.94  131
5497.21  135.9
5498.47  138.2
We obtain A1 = 1.5 AA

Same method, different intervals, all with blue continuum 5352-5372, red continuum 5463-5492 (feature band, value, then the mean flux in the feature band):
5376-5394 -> 0.49 AA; 128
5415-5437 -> -0.81 AA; 133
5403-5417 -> -0.53 AA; 134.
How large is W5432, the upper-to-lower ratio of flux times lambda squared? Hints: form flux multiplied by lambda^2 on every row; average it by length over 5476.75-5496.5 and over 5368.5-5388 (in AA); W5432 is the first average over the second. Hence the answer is 0.98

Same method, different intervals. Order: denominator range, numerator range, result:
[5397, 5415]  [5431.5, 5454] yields 0.90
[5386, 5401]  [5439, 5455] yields 0.90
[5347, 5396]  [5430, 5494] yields 0.98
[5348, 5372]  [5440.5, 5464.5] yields 0.97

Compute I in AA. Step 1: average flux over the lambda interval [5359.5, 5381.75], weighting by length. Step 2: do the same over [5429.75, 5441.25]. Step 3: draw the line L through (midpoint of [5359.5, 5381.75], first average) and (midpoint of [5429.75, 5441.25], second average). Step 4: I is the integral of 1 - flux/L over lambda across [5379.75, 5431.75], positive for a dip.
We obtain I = -3.0 AA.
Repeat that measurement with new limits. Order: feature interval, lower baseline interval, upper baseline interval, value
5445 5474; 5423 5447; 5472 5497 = -1.6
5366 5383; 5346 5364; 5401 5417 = 1.1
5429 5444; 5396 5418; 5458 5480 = 1.1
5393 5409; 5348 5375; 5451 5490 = -0.9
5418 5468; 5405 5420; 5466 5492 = 0.2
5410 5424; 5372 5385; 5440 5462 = -1.1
